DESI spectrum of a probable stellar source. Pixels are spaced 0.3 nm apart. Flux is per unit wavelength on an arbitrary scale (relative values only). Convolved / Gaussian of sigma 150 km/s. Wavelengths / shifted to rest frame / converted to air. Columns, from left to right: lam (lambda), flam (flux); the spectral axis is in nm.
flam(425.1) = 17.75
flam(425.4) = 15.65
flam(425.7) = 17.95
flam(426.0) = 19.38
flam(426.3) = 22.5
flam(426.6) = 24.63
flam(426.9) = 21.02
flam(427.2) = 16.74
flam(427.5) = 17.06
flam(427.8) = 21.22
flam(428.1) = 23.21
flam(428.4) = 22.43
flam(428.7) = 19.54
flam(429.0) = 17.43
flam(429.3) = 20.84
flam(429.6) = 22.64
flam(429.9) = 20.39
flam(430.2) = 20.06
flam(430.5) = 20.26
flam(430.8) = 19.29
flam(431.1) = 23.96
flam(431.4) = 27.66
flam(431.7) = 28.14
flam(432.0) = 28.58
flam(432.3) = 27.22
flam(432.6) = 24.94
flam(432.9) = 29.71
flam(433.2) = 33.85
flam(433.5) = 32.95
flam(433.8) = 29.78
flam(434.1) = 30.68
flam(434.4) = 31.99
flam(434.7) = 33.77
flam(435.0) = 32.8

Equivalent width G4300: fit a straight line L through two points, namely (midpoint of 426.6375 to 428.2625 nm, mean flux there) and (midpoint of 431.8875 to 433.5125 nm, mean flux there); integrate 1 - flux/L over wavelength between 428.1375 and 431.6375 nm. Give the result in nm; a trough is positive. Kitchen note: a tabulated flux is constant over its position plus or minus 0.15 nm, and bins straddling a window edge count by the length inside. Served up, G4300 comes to 0.41 nm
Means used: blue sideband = 20.2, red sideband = 29.3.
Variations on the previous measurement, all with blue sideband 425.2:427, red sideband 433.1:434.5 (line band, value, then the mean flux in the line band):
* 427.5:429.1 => 0.20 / 20.5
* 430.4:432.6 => 0.25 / 25.1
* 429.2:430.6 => 0.27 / 20.9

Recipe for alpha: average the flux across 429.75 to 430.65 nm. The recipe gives 20.2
